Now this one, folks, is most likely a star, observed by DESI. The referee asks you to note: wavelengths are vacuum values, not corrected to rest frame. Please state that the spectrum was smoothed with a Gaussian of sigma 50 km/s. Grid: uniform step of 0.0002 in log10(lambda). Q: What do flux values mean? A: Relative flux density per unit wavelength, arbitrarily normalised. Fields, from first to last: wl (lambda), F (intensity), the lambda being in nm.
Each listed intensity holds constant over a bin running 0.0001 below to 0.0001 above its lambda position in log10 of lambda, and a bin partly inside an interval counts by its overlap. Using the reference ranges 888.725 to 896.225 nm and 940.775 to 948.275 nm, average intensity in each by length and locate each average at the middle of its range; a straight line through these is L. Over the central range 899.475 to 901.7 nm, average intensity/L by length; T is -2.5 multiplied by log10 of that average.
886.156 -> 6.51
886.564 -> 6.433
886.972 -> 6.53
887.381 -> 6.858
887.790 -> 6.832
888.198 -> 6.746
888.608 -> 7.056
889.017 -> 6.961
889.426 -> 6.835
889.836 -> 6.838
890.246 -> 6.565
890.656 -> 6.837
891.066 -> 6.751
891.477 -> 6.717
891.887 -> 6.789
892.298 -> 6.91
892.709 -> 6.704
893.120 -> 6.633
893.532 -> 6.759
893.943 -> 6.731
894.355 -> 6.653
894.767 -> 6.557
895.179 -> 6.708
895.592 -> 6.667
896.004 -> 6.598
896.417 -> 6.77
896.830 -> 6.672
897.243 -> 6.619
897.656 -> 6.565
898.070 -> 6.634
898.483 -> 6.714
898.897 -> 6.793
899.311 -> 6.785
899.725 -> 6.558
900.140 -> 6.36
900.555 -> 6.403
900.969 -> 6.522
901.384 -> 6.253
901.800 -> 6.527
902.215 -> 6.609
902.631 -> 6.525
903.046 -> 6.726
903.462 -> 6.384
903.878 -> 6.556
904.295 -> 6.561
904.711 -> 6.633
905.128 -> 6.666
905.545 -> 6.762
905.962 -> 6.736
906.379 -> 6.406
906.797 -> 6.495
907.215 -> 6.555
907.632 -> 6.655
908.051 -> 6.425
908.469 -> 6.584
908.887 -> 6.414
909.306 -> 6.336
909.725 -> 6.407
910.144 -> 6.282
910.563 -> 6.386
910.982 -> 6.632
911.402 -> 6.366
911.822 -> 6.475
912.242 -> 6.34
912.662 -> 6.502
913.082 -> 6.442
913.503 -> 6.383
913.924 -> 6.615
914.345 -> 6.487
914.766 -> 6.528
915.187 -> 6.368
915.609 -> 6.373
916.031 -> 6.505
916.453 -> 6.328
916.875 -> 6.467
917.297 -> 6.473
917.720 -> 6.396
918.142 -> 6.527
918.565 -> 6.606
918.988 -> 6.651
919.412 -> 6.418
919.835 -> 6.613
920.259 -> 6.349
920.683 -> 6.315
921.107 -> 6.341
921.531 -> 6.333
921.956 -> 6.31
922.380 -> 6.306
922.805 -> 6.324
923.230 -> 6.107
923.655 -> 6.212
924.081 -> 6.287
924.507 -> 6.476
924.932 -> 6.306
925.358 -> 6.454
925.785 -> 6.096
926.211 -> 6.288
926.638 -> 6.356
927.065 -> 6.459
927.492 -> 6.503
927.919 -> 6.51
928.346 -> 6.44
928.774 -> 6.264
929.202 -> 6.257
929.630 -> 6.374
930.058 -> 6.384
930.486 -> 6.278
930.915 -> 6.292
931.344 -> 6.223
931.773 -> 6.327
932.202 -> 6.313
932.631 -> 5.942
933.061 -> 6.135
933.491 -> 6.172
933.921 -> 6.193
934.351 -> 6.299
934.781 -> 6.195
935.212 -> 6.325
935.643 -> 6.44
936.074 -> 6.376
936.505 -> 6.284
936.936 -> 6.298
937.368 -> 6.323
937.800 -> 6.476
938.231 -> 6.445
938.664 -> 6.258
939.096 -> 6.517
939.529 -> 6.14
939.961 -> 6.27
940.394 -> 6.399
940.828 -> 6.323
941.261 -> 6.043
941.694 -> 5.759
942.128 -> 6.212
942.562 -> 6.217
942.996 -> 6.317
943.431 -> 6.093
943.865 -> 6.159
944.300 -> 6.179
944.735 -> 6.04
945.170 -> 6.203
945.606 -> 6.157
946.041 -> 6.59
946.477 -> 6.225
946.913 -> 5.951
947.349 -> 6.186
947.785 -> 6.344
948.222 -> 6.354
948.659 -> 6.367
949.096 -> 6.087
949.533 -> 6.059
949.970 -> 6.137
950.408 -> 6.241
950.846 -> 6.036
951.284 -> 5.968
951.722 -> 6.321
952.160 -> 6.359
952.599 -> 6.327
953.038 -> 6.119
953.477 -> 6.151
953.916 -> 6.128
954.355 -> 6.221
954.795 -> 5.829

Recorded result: 0.04 mag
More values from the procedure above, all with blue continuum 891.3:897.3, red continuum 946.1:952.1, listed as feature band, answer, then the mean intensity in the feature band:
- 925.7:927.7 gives 0.01 mag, 6.36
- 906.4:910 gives 0.02 mag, 6.48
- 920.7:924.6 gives 0.02 mag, 6.29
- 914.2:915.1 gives 0.00 mag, 6.49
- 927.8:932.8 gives 0.01 mag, 6.3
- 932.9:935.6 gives 0.02 mag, 6.23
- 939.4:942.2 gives 0.02 mag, 6.16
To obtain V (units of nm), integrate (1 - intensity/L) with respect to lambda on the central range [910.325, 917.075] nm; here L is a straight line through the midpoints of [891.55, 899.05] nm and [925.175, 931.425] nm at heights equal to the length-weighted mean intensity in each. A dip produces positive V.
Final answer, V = 0.05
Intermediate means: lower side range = 6.69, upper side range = 6.35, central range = 6.45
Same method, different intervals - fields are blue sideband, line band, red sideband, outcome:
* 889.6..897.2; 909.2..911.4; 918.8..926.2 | 0.031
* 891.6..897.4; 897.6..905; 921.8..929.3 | 0.063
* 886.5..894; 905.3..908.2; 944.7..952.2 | 0.012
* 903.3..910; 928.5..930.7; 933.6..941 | 0.022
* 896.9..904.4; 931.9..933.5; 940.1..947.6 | 0.034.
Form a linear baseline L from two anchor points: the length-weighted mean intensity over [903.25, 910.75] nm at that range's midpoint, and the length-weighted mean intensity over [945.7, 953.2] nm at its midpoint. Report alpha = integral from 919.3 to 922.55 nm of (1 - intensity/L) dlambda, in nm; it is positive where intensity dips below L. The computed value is 0.022 nm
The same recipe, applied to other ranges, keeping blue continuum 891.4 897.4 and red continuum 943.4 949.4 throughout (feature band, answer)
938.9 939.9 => -0.01 nm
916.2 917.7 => 0.02 nm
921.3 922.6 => 0.03 nm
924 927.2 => 0.03 nm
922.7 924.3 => 0.05 nm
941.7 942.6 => 0.02 nm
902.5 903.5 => 0.01 nm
